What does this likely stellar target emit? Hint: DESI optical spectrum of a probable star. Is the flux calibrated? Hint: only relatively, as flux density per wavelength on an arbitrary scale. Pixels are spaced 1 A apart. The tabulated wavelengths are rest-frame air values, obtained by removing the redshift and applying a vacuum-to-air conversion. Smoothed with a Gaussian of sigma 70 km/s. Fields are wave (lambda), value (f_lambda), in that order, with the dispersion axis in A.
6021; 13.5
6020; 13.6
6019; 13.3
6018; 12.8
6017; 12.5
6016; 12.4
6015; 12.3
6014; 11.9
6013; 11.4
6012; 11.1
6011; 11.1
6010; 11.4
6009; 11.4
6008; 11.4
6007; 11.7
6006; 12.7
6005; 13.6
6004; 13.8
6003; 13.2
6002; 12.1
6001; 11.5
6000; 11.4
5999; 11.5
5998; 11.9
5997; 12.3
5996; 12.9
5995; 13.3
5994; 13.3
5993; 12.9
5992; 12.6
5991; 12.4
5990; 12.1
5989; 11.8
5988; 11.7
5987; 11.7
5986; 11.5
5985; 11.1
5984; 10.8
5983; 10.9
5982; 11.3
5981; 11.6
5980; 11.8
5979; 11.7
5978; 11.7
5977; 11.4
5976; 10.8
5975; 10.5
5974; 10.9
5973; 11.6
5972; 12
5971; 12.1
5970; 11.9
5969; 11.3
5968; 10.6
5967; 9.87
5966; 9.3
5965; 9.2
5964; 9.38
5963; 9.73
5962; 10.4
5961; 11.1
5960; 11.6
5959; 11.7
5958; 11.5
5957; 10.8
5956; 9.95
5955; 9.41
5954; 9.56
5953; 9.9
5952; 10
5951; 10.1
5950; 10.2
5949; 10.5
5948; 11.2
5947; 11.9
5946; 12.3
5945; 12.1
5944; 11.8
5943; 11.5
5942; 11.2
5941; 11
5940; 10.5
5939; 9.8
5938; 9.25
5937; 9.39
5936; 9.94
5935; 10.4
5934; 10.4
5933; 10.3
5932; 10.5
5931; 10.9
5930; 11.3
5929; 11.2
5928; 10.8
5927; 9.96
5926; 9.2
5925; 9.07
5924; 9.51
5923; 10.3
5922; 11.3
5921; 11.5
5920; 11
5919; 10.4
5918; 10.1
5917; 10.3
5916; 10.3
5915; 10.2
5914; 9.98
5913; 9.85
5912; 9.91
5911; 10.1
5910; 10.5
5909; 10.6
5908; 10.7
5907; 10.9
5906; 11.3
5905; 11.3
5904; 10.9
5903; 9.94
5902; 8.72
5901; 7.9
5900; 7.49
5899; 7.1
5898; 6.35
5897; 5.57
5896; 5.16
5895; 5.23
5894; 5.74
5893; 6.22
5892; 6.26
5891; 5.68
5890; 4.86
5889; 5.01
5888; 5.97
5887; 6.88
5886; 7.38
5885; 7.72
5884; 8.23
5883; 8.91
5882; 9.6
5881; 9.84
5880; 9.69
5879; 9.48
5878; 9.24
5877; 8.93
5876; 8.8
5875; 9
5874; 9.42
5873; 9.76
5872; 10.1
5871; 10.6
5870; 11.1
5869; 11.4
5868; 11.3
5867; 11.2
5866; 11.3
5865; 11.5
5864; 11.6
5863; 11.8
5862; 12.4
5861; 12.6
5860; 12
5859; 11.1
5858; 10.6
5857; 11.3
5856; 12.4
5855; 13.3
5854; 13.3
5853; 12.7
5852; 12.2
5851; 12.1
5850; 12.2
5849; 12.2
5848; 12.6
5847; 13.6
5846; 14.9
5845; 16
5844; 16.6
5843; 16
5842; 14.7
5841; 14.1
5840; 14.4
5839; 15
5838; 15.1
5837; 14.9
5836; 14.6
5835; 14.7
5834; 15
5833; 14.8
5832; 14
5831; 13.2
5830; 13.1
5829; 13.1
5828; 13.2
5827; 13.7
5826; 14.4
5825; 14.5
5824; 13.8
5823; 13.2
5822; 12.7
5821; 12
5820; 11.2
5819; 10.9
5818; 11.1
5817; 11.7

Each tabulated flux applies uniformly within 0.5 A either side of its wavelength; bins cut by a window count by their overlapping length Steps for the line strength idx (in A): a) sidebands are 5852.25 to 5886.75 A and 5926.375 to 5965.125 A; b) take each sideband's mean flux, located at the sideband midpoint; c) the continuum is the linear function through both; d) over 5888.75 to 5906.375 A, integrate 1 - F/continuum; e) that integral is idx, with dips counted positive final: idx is 5.5 A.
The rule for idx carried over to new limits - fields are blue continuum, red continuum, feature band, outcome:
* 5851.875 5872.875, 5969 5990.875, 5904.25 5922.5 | 1.59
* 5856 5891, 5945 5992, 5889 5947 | 4.40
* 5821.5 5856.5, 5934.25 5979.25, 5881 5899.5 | 8.70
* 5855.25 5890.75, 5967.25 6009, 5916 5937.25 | 0.75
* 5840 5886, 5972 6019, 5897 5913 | 3.01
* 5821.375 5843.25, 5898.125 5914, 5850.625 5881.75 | 2.92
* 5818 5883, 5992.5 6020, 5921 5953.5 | 4.66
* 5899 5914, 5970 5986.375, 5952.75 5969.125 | 1.07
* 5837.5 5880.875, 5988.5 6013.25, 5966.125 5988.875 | 1.67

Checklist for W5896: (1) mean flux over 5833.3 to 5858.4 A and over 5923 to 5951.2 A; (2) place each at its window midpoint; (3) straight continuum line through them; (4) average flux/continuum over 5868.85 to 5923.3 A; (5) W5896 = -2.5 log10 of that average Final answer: 0.32 mag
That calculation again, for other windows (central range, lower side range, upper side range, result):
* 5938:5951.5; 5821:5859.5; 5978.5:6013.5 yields 0.14 mag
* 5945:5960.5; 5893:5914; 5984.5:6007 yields -0.01 mag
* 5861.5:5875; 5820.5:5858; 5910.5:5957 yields 0.16 mag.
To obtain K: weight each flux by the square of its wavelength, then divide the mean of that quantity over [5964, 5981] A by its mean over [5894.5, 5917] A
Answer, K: 1.2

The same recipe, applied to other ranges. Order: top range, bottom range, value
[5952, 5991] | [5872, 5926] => 1.27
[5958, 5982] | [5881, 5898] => 1.71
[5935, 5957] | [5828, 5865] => 0.81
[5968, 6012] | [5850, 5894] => 1.25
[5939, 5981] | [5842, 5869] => 0.89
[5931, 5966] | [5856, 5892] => 1.13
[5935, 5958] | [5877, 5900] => 1.51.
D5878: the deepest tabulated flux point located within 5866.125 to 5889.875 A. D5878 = 5.01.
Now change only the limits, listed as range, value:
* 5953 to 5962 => 9.41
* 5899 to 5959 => 7.1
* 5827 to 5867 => 10.6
